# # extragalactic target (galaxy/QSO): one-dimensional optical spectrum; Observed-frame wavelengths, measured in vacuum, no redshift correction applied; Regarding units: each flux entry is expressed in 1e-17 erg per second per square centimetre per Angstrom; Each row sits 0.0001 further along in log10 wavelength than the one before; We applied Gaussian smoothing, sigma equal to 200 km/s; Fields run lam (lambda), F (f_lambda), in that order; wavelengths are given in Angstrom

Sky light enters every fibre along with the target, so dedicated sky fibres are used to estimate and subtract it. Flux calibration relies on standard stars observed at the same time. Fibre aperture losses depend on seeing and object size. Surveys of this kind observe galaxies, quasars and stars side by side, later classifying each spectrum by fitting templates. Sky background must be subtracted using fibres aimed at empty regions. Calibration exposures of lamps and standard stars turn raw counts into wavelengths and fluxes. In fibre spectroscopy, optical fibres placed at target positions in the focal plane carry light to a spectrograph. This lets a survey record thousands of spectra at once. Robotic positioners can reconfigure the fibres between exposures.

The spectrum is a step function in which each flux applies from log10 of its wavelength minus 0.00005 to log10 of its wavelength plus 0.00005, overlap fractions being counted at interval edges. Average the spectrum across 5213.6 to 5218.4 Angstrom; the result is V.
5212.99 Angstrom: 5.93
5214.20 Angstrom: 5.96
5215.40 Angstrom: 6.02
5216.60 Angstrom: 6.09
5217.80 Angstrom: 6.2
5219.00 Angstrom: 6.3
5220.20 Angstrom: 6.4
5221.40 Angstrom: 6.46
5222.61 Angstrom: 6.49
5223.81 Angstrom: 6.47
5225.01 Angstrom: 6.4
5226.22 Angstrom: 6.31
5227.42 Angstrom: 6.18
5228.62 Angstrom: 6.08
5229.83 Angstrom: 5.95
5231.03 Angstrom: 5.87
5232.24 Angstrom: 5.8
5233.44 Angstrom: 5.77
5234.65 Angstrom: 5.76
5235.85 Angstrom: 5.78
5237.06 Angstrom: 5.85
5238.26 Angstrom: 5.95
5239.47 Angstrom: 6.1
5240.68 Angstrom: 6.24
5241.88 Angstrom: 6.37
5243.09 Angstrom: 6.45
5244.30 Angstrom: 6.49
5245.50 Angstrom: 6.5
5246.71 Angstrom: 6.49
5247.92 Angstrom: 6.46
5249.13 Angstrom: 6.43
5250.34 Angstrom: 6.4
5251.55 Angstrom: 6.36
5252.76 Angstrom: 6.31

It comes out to 6.07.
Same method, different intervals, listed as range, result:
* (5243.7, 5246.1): 6.52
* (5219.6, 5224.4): 6.45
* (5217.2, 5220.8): 6.31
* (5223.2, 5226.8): 6.39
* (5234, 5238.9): 5.83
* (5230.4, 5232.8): 5.83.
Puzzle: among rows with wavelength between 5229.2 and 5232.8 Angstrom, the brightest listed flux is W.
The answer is 5.95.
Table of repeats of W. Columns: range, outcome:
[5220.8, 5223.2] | 6.49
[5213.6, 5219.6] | 6.3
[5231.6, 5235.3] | 5.8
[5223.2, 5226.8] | 6.47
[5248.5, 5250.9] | 6.43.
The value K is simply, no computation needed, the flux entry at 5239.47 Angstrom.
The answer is 6.1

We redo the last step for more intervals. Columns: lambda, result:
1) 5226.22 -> 6.31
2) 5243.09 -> 6.45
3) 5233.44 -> 5.77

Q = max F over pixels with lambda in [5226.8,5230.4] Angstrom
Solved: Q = 6.18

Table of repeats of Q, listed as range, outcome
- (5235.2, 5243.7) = 6.45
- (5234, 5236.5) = 5.78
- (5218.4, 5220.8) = 6.4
